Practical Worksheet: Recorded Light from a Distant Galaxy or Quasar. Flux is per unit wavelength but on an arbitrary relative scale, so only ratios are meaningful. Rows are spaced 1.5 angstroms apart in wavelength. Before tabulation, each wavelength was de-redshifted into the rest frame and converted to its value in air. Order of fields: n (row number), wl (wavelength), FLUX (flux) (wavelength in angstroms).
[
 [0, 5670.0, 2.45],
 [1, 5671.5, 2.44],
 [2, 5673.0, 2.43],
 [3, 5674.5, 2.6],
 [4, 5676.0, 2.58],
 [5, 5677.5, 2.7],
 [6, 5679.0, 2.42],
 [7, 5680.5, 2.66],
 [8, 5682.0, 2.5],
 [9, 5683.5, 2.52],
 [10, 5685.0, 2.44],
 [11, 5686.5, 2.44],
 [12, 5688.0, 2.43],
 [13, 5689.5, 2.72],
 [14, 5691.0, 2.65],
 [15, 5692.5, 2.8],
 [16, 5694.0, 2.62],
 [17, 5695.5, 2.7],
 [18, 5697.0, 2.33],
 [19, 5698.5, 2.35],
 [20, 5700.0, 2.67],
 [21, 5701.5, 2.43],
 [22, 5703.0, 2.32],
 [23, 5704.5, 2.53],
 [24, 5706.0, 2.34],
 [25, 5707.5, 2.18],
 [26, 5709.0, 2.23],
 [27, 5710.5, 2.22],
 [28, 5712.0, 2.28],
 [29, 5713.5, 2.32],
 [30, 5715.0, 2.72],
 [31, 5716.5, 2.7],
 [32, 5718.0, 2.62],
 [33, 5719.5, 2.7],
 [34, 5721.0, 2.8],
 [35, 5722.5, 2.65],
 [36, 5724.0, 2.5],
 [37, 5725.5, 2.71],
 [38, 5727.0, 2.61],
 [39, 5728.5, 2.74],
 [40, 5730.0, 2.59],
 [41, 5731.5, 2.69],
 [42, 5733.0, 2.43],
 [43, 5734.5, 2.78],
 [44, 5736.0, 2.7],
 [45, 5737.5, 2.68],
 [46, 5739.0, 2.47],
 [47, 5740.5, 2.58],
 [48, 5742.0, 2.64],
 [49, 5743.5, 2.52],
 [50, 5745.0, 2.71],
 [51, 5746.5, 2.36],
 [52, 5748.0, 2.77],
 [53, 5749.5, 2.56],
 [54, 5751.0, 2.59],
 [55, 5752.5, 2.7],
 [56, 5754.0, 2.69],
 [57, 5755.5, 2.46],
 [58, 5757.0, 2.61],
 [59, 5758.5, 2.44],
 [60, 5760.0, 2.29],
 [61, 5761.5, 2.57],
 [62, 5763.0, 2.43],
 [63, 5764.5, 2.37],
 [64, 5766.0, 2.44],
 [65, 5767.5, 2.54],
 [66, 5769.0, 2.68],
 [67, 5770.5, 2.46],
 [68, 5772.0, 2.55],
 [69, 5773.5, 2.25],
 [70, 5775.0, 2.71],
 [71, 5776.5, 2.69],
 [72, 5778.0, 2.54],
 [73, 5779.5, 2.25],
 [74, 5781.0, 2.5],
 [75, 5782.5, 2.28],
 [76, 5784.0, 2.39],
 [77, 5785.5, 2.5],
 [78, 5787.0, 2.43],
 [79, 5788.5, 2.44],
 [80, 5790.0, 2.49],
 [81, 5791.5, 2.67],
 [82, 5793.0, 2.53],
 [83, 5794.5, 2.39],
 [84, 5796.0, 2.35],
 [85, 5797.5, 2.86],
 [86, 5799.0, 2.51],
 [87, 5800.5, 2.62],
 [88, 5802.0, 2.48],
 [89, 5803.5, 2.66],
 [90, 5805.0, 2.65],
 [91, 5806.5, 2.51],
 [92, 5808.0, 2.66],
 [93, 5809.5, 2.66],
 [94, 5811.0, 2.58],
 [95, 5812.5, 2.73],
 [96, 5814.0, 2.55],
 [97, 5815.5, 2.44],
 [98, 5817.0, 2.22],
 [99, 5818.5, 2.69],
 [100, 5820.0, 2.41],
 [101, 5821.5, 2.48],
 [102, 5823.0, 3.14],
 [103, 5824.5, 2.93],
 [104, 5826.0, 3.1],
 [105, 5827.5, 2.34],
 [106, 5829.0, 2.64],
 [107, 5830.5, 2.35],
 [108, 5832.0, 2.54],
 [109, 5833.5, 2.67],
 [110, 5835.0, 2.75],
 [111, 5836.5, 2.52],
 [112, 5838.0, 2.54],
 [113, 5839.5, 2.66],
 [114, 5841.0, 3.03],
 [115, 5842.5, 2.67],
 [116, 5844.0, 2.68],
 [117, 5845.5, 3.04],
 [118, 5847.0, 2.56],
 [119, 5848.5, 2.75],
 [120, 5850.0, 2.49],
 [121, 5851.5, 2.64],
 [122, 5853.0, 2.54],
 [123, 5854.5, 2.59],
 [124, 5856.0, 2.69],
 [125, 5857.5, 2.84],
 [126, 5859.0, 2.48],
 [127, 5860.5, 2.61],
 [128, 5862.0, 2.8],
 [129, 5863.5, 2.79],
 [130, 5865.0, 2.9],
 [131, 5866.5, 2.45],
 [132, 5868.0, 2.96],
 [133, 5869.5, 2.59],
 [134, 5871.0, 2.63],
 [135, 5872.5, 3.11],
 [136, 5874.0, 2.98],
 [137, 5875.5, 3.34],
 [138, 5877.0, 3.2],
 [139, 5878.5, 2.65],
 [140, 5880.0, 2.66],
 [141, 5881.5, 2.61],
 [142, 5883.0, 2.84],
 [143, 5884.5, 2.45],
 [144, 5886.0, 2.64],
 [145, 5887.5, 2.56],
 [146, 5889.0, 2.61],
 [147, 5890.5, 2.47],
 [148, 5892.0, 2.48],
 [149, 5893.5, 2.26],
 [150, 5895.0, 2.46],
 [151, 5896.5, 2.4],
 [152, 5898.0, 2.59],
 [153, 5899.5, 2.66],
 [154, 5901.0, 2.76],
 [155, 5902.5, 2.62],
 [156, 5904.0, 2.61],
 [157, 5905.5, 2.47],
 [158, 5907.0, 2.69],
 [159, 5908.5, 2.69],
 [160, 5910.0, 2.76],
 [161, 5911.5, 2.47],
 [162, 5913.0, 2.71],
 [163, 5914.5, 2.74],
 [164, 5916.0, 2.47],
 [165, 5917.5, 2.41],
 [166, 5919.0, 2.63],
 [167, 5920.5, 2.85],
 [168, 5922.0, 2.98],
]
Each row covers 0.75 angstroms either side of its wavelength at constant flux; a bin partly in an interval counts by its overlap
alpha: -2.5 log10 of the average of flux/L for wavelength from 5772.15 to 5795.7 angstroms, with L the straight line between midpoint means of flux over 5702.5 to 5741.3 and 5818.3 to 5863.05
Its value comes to 0.060 mag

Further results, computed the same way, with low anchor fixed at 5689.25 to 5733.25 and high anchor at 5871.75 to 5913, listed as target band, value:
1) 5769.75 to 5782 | 0.041 mag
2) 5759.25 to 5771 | 0.045 mag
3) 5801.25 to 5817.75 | 0.021 mag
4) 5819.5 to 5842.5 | -0.021 mag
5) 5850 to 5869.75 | -0.013 mag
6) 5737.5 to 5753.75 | -0.015 mag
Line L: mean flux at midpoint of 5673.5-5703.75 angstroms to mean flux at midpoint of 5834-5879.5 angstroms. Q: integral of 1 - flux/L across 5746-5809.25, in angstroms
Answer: 3.08 angstroms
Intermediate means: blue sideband 2.54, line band 2.52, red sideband 2.75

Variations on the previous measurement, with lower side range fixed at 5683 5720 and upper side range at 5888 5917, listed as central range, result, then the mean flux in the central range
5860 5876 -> -1.7 angstroms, 2.83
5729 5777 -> -1.0 angstroms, 2.56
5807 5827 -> -0.9 angstroms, 2.65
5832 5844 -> -0.6 angstroms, 2.68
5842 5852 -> -0.6 angstroms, 2.69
